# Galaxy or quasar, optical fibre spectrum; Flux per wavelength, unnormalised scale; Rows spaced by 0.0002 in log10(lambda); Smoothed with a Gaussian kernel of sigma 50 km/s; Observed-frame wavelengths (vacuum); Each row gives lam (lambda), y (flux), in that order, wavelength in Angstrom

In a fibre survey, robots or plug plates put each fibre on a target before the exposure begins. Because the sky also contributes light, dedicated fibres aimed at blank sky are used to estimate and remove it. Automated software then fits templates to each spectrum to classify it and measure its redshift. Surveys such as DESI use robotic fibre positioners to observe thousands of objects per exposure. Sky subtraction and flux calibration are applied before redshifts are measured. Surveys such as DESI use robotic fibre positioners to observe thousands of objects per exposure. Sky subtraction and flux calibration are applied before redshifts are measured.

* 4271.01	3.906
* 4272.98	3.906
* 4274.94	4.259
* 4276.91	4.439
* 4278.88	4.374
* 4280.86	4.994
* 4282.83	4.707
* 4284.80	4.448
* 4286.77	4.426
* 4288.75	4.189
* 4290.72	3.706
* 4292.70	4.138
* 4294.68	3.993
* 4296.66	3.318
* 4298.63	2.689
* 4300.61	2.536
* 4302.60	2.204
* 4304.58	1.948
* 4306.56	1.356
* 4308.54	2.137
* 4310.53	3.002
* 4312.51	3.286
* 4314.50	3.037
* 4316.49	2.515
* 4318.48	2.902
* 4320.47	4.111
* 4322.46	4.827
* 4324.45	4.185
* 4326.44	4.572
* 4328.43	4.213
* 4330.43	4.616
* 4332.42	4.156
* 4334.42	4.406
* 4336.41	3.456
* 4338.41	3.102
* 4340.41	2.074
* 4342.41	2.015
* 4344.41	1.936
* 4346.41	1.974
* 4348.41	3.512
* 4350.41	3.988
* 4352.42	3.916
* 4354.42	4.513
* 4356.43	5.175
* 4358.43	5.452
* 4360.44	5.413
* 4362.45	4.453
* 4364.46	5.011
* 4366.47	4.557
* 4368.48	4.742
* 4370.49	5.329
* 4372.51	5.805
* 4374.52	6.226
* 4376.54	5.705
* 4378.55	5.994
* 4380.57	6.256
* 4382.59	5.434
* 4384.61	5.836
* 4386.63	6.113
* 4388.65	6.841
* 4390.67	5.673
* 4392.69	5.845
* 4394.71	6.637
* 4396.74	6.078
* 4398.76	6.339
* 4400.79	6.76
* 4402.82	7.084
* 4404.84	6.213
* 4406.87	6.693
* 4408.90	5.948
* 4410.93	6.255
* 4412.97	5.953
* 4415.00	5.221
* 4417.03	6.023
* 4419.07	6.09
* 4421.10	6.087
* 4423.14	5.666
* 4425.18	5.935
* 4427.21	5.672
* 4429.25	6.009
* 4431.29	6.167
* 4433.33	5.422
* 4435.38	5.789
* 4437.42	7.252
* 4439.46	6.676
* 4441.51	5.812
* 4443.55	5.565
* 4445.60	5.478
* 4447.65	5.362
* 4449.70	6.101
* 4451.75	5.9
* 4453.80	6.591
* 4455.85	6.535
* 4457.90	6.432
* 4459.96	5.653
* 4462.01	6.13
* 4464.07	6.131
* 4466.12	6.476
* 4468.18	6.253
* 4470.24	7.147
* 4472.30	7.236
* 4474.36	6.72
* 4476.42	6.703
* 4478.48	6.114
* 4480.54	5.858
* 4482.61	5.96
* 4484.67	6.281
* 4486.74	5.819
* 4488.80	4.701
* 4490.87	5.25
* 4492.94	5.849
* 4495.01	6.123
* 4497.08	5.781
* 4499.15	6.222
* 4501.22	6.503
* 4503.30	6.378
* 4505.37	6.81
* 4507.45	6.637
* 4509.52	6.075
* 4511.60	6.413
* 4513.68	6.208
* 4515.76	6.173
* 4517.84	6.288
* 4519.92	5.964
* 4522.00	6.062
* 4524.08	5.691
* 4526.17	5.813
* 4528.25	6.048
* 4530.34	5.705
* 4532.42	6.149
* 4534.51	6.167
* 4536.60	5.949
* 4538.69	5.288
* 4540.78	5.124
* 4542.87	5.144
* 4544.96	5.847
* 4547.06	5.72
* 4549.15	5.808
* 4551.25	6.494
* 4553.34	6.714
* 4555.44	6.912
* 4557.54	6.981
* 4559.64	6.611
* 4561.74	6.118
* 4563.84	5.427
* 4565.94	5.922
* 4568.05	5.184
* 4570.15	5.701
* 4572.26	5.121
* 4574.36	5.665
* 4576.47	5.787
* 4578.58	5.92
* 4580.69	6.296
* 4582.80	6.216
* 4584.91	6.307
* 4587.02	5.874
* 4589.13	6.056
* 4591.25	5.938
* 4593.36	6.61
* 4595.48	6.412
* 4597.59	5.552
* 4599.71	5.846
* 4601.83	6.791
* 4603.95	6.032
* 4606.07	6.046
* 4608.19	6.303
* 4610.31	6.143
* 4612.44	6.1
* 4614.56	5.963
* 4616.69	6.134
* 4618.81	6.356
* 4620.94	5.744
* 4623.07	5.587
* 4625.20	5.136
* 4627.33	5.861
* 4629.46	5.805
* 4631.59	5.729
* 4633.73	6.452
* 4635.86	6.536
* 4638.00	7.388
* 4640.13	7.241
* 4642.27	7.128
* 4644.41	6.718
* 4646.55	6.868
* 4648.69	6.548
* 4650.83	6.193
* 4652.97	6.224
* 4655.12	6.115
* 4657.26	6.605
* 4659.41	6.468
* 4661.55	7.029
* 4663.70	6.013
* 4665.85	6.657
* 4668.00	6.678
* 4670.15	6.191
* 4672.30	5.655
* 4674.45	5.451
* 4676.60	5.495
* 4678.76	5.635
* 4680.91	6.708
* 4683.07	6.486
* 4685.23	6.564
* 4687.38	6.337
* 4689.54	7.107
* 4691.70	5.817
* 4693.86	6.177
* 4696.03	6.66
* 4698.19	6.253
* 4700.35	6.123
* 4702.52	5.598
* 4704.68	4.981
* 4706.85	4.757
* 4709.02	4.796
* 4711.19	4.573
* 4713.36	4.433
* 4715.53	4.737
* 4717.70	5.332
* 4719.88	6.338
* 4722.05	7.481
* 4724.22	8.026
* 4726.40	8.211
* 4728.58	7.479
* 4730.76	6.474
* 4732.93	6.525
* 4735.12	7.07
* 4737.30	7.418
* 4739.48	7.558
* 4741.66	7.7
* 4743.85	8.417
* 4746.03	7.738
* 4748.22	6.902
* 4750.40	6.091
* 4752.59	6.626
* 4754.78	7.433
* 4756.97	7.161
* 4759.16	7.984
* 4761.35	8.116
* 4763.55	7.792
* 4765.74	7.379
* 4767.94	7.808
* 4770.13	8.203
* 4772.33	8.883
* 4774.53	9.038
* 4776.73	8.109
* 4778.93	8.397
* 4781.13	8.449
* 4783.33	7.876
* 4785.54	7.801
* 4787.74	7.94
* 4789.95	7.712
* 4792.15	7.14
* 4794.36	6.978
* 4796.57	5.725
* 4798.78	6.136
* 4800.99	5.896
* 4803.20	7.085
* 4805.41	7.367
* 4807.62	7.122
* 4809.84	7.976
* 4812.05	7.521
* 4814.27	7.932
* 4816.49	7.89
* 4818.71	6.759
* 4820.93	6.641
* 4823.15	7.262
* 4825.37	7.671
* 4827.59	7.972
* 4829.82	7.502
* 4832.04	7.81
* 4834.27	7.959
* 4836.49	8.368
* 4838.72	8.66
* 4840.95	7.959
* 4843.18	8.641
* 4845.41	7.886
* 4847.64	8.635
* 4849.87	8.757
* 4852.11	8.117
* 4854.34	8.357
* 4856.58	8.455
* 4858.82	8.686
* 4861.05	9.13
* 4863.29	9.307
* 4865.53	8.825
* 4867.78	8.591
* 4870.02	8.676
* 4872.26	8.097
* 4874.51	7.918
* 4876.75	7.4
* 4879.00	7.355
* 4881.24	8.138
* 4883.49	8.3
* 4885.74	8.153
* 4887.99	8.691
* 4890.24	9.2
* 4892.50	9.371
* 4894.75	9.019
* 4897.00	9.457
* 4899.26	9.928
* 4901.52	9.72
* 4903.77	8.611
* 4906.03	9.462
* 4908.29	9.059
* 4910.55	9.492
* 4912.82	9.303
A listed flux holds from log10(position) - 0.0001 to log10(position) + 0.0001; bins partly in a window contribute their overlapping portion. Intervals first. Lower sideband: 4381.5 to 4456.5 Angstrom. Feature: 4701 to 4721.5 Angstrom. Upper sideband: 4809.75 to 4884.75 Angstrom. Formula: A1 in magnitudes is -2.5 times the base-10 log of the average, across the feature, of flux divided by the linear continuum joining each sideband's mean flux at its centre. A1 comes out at 0.40 mag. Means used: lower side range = 6.08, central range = 5.15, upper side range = 8.1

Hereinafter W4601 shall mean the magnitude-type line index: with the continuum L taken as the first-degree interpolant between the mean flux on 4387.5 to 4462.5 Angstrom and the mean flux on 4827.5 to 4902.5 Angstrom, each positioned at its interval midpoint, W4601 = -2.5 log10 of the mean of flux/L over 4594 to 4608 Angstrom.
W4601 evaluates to 0.15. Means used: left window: 6.1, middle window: 6.14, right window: 8.51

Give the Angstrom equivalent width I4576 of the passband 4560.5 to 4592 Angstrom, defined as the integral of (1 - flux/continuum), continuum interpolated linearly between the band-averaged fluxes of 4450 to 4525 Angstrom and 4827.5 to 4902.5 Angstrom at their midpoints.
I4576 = 4.2 Angstrom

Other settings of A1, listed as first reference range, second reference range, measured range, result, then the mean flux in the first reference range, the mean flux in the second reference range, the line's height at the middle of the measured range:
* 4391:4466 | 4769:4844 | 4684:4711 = 0.22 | 6.1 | 7.65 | 7.21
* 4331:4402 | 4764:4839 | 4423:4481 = -0.14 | 4.89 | 7.61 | 5.42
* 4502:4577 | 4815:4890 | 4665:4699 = 0.12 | 6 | 8.15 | 6.98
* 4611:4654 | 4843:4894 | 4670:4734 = 0.14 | 6.28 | 8.47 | 6.93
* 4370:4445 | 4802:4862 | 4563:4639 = 0.15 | 6.07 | 7.93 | 6.91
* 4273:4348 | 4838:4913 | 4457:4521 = -0.21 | 3.47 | 8.68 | 5.12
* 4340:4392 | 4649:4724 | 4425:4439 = -0.20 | 4.81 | 6.02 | 5.06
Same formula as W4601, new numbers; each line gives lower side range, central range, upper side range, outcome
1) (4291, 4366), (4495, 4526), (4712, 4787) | -0.20 mag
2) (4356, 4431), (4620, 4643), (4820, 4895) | 0.14 mag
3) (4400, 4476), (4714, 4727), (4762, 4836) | 0.11 mag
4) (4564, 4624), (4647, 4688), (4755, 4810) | 0.06 mag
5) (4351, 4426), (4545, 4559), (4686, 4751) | -0.05 mag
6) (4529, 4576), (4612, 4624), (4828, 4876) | 0.08 mag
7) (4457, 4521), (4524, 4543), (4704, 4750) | 0.10 mag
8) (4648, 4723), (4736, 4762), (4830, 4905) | -0.08 mag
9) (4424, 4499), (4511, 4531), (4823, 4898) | 0.07 mag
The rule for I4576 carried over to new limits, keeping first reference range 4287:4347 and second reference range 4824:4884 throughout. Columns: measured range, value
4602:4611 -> -0.37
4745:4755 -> 0.52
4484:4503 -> -3.71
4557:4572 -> -0.97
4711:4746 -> 1.37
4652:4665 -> 0.04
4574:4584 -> -0.55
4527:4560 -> -4.10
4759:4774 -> -1.25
